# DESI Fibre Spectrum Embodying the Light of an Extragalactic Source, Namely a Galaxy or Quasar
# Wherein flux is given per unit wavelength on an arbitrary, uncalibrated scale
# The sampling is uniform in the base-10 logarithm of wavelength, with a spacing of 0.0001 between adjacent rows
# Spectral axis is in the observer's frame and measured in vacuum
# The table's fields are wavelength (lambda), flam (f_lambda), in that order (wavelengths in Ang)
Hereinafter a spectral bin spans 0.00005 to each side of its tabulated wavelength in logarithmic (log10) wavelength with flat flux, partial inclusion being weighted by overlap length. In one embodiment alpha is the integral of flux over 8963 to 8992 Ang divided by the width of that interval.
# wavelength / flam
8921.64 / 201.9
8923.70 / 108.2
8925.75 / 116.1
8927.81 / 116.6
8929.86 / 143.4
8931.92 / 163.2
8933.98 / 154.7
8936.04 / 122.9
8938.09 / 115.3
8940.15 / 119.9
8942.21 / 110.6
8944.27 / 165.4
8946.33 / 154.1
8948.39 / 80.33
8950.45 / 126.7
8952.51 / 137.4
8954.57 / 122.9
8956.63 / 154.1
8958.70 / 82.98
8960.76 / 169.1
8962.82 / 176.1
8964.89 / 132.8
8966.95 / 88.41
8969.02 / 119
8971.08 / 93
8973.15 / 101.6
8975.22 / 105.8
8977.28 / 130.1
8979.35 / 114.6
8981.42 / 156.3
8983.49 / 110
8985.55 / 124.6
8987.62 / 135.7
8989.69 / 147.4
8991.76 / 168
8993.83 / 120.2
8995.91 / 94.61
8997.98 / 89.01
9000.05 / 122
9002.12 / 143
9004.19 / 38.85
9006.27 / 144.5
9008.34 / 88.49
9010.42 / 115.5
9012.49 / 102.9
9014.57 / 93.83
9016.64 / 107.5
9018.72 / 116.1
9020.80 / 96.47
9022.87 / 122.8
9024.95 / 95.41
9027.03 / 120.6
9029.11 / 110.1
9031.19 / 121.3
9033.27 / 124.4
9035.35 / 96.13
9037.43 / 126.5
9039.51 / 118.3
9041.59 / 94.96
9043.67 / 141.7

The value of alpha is 124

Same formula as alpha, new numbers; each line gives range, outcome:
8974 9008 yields 121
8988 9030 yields 112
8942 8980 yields 125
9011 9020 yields 105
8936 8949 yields 126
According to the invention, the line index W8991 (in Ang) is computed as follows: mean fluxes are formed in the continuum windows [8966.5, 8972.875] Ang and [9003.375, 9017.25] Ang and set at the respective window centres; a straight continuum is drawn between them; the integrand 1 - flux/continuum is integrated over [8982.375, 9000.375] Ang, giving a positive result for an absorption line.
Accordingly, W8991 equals -4.19 Ang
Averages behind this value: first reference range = 101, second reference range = 99.5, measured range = 124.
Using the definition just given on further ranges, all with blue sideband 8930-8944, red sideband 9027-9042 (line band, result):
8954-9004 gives 0.72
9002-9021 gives 2.51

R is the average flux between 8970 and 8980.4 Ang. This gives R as 109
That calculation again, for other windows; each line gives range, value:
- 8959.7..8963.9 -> 172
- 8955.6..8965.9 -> 143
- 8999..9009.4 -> 107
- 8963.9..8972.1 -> 108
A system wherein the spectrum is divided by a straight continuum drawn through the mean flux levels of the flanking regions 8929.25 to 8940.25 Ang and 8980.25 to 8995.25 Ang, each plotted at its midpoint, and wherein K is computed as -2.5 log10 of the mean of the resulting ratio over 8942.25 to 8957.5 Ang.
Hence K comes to 0.036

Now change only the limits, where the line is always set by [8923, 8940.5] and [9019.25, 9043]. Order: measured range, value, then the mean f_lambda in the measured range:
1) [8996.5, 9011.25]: 0.11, 105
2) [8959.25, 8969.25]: -0.10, 136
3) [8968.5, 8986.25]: 0.04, 117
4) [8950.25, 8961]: -0.04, 130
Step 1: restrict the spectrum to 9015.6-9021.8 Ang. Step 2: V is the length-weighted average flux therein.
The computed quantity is 107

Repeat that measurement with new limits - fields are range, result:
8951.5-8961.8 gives 133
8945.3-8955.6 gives 124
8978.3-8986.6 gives 126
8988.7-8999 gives 124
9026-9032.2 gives 117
